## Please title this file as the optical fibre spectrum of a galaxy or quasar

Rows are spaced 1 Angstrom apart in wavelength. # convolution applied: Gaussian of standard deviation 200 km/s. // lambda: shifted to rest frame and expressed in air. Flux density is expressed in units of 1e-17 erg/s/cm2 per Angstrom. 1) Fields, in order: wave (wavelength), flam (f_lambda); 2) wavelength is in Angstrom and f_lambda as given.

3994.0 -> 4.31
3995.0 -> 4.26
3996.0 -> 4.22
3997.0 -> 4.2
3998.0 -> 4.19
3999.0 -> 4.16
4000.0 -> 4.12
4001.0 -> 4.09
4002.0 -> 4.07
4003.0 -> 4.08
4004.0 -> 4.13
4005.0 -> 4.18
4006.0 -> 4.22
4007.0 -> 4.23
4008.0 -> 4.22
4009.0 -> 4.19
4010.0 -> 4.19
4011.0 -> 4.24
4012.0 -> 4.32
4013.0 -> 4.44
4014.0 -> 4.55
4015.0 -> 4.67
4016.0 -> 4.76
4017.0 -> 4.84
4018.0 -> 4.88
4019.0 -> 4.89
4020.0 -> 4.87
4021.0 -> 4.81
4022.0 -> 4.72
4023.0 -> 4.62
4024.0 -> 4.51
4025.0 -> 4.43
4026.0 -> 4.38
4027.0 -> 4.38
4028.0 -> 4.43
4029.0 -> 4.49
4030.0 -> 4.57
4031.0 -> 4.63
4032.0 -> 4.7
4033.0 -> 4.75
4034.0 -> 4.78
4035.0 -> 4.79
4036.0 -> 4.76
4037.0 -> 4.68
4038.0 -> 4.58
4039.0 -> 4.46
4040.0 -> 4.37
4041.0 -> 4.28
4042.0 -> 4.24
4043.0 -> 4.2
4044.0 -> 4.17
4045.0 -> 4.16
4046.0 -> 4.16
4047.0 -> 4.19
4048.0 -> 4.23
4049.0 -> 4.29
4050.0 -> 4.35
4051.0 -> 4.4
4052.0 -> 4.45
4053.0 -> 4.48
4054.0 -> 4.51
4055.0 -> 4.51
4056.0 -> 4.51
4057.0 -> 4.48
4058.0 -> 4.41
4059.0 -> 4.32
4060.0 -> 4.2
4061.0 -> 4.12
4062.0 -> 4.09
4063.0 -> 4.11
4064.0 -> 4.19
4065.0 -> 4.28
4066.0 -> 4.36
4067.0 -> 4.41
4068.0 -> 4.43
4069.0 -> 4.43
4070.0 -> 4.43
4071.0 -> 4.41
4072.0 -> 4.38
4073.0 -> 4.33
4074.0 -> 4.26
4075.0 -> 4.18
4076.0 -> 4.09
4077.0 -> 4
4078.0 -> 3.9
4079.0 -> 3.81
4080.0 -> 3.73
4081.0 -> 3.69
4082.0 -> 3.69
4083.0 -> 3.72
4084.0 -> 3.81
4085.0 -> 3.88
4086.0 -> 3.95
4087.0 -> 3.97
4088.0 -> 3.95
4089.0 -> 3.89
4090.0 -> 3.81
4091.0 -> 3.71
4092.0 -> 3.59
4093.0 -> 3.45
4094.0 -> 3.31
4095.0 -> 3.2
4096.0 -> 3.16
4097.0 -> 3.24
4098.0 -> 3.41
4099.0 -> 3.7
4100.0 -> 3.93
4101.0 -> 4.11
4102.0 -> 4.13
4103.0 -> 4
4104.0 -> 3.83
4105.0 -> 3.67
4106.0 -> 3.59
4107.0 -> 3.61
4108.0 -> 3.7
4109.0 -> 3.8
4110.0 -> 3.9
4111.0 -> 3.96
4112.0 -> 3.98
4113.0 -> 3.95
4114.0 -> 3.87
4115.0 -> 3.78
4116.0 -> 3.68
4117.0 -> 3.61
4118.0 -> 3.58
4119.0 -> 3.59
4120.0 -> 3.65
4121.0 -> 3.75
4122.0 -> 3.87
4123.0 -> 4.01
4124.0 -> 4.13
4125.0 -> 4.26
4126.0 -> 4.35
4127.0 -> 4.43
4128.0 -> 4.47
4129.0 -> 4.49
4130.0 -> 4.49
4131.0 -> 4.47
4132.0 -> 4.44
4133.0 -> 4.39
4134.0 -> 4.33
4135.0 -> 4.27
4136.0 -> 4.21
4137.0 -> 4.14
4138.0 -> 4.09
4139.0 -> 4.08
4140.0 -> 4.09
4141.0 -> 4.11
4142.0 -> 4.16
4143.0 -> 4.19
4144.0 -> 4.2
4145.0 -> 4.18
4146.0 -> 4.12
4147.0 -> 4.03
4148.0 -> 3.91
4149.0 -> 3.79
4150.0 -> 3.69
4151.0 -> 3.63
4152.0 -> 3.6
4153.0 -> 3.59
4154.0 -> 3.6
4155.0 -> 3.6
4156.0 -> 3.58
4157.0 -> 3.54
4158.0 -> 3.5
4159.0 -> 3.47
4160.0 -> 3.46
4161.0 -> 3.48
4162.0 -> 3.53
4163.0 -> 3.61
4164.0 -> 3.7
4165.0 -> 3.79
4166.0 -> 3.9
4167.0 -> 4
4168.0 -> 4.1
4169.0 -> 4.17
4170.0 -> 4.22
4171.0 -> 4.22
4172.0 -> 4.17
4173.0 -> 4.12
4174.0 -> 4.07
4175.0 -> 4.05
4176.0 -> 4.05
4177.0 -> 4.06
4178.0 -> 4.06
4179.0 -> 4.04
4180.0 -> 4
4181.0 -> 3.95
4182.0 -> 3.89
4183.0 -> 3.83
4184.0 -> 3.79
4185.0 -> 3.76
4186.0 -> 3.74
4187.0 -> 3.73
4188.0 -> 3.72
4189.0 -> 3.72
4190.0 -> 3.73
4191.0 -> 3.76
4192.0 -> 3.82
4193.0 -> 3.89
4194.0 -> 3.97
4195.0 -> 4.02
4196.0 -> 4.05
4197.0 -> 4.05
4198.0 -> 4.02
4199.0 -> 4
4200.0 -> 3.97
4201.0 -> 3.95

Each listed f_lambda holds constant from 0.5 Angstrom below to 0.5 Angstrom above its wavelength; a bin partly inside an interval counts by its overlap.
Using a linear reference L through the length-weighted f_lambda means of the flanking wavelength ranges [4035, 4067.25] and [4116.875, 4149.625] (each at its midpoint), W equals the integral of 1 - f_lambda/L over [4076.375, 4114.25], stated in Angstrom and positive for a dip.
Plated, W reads 4.2 Angstrom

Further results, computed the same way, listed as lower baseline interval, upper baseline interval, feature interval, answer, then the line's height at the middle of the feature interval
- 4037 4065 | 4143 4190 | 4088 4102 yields 1.8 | 4.14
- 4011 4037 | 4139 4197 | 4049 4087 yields 1.8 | 4.4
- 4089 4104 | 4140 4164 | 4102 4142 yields -3.4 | 3.7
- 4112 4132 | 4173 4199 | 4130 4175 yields 0.3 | 3.98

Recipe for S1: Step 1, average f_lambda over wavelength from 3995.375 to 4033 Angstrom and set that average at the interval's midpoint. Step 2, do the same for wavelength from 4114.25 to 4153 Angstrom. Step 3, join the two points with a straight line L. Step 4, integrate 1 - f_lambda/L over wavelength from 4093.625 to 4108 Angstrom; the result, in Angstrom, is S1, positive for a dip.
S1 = 1.8 Angstrom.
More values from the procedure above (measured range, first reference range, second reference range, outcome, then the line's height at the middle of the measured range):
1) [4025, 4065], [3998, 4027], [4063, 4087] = -1.42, 4.25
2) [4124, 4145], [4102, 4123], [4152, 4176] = -2.69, 3.79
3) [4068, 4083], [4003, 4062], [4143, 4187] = 0.58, 4.26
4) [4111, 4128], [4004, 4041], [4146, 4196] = 0.63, 4.08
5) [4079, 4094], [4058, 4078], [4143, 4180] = 1.51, 4.18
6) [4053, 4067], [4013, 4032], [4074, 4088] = -0.55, 4.16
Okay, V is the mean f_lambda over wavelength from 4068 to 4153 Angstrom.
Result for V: 3.95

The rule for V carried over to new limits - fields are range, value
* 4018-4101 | 4.21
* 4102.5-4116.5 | 3.81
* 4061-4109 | 3.91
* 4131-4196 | 3.92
